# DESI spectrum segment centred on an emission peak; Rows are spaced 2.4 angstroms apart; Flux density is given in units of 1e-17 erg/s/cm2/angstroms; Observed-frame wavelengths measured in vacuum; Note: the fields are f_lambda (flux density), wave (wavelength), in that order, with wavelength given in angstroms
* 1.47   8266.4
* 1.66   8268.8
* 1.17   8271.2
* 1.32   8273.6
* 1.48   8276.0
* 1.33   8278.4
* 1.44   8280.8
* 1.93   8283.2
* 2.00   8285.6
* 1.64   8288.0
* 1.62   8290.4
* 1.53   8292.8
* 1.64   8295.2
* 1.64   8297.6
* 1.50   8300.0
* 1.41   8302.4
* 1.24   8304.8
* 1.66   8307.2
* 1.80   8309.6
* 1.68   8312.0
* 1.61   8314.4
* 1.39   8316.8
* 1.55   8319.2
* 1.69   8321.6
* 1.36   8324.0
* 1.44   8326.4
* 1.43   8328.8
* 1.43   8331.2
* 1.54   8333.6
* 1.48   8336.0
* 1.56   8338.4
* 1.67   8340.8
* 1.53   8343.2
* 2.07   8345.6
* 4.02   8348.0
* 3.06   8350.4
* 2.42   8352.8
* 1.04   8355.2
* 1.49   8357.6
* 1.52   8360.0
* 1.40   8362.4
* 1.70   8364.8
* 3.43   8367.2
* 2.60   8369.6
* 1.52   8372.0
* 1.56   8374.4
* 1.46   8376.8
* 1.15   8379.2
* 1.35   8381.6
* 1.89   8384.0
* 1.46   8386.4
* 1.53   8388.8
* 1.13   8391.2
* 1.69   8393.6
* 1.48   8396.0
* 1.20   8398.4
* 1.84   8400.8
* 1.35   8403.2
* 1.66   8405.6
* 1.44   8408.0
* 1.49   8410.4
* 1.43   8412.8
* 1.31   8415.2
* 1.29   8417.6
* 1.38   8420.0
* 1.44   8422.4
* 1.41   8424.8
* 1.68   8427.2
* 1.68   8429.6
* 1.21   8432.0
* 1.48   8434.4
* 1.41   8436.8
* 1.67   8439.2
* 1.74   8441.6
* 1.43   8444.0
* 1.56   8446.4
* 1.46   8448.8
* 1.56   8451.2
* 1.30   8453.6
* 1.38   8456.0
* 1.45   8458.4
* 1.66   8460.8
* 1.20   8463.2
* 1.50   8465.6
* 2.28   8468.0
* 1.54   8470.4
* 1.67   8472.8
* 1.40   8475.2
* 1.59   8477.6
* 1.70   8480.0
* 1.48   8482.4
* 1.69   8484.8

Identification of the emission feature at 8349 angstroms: [S II] 6716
